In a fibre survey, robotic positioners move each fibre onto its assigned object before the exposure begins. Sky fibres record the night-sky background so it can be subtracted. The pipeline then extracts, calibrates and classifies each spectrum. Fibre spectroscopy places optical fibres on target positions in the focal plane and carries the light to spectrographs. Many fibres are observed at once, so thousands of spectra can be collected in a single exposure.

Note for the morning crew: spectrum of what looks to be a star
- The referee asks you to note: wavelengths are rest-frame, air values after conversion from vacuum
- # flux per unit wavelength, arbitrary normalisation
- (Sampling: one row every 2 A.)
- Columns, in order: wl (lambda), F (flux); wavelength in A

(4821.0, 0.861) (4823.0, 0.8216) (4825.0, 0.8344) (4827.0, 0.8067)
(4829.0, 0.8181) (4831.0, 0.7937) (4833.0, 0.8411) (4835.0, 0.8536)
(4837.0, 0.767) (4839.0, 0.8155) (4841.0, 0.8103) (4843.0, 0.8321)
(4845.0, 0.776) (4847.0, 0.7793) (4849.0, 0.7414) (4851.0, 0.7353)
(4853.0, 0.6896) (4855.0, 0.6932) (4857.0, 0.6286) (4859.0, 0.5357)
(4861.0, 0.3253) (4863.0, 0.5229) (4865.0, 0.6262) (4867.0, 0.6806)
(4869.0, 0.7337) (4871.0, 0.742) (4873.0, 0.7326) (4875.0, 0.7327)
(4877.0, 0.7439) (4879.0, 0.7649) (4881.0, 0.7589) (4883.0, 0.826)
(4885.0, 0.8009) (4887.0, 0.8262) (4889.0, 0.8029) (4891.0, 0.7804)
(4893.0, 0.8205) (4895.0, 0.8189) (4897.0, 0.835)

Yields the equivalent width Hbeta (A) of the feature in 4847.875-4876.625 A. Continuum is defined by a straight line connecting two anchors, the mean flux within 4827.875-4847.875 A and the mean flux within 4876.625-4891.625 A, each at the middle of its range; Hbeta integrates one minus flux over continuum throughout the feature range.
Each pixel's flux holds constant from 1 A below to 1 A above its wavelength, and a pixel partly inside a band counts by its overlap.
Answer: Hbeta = 5.2 A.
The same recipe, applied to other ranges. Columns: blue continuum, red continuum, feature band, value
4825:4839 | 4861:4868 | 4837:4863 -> -0.3 A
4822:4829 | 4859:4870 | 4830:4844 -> -1.3 A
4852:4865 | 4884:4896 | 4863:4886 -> -1.3 A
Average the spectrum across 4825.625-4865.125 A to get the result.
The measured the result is 0.723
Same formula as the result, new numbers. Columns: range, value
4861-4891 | 0.723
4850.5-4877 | 0.647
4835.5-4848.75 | 0.796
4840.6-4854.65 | 0.761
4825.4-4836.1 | 0.823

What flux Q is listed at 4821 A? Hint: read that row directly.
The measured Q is 0.861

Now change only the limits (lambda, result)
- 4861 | 0.3253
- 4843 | 0.8321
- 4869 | 0.7337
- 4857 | 0.6286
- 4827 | 0.8067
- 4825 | 0.8344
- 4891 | 0.7804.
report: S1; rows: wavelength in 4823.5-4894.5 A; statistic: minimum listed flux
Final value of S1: 0.3253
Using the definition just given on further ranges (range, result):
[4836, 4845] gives 0.767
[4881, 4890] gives 0.7589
